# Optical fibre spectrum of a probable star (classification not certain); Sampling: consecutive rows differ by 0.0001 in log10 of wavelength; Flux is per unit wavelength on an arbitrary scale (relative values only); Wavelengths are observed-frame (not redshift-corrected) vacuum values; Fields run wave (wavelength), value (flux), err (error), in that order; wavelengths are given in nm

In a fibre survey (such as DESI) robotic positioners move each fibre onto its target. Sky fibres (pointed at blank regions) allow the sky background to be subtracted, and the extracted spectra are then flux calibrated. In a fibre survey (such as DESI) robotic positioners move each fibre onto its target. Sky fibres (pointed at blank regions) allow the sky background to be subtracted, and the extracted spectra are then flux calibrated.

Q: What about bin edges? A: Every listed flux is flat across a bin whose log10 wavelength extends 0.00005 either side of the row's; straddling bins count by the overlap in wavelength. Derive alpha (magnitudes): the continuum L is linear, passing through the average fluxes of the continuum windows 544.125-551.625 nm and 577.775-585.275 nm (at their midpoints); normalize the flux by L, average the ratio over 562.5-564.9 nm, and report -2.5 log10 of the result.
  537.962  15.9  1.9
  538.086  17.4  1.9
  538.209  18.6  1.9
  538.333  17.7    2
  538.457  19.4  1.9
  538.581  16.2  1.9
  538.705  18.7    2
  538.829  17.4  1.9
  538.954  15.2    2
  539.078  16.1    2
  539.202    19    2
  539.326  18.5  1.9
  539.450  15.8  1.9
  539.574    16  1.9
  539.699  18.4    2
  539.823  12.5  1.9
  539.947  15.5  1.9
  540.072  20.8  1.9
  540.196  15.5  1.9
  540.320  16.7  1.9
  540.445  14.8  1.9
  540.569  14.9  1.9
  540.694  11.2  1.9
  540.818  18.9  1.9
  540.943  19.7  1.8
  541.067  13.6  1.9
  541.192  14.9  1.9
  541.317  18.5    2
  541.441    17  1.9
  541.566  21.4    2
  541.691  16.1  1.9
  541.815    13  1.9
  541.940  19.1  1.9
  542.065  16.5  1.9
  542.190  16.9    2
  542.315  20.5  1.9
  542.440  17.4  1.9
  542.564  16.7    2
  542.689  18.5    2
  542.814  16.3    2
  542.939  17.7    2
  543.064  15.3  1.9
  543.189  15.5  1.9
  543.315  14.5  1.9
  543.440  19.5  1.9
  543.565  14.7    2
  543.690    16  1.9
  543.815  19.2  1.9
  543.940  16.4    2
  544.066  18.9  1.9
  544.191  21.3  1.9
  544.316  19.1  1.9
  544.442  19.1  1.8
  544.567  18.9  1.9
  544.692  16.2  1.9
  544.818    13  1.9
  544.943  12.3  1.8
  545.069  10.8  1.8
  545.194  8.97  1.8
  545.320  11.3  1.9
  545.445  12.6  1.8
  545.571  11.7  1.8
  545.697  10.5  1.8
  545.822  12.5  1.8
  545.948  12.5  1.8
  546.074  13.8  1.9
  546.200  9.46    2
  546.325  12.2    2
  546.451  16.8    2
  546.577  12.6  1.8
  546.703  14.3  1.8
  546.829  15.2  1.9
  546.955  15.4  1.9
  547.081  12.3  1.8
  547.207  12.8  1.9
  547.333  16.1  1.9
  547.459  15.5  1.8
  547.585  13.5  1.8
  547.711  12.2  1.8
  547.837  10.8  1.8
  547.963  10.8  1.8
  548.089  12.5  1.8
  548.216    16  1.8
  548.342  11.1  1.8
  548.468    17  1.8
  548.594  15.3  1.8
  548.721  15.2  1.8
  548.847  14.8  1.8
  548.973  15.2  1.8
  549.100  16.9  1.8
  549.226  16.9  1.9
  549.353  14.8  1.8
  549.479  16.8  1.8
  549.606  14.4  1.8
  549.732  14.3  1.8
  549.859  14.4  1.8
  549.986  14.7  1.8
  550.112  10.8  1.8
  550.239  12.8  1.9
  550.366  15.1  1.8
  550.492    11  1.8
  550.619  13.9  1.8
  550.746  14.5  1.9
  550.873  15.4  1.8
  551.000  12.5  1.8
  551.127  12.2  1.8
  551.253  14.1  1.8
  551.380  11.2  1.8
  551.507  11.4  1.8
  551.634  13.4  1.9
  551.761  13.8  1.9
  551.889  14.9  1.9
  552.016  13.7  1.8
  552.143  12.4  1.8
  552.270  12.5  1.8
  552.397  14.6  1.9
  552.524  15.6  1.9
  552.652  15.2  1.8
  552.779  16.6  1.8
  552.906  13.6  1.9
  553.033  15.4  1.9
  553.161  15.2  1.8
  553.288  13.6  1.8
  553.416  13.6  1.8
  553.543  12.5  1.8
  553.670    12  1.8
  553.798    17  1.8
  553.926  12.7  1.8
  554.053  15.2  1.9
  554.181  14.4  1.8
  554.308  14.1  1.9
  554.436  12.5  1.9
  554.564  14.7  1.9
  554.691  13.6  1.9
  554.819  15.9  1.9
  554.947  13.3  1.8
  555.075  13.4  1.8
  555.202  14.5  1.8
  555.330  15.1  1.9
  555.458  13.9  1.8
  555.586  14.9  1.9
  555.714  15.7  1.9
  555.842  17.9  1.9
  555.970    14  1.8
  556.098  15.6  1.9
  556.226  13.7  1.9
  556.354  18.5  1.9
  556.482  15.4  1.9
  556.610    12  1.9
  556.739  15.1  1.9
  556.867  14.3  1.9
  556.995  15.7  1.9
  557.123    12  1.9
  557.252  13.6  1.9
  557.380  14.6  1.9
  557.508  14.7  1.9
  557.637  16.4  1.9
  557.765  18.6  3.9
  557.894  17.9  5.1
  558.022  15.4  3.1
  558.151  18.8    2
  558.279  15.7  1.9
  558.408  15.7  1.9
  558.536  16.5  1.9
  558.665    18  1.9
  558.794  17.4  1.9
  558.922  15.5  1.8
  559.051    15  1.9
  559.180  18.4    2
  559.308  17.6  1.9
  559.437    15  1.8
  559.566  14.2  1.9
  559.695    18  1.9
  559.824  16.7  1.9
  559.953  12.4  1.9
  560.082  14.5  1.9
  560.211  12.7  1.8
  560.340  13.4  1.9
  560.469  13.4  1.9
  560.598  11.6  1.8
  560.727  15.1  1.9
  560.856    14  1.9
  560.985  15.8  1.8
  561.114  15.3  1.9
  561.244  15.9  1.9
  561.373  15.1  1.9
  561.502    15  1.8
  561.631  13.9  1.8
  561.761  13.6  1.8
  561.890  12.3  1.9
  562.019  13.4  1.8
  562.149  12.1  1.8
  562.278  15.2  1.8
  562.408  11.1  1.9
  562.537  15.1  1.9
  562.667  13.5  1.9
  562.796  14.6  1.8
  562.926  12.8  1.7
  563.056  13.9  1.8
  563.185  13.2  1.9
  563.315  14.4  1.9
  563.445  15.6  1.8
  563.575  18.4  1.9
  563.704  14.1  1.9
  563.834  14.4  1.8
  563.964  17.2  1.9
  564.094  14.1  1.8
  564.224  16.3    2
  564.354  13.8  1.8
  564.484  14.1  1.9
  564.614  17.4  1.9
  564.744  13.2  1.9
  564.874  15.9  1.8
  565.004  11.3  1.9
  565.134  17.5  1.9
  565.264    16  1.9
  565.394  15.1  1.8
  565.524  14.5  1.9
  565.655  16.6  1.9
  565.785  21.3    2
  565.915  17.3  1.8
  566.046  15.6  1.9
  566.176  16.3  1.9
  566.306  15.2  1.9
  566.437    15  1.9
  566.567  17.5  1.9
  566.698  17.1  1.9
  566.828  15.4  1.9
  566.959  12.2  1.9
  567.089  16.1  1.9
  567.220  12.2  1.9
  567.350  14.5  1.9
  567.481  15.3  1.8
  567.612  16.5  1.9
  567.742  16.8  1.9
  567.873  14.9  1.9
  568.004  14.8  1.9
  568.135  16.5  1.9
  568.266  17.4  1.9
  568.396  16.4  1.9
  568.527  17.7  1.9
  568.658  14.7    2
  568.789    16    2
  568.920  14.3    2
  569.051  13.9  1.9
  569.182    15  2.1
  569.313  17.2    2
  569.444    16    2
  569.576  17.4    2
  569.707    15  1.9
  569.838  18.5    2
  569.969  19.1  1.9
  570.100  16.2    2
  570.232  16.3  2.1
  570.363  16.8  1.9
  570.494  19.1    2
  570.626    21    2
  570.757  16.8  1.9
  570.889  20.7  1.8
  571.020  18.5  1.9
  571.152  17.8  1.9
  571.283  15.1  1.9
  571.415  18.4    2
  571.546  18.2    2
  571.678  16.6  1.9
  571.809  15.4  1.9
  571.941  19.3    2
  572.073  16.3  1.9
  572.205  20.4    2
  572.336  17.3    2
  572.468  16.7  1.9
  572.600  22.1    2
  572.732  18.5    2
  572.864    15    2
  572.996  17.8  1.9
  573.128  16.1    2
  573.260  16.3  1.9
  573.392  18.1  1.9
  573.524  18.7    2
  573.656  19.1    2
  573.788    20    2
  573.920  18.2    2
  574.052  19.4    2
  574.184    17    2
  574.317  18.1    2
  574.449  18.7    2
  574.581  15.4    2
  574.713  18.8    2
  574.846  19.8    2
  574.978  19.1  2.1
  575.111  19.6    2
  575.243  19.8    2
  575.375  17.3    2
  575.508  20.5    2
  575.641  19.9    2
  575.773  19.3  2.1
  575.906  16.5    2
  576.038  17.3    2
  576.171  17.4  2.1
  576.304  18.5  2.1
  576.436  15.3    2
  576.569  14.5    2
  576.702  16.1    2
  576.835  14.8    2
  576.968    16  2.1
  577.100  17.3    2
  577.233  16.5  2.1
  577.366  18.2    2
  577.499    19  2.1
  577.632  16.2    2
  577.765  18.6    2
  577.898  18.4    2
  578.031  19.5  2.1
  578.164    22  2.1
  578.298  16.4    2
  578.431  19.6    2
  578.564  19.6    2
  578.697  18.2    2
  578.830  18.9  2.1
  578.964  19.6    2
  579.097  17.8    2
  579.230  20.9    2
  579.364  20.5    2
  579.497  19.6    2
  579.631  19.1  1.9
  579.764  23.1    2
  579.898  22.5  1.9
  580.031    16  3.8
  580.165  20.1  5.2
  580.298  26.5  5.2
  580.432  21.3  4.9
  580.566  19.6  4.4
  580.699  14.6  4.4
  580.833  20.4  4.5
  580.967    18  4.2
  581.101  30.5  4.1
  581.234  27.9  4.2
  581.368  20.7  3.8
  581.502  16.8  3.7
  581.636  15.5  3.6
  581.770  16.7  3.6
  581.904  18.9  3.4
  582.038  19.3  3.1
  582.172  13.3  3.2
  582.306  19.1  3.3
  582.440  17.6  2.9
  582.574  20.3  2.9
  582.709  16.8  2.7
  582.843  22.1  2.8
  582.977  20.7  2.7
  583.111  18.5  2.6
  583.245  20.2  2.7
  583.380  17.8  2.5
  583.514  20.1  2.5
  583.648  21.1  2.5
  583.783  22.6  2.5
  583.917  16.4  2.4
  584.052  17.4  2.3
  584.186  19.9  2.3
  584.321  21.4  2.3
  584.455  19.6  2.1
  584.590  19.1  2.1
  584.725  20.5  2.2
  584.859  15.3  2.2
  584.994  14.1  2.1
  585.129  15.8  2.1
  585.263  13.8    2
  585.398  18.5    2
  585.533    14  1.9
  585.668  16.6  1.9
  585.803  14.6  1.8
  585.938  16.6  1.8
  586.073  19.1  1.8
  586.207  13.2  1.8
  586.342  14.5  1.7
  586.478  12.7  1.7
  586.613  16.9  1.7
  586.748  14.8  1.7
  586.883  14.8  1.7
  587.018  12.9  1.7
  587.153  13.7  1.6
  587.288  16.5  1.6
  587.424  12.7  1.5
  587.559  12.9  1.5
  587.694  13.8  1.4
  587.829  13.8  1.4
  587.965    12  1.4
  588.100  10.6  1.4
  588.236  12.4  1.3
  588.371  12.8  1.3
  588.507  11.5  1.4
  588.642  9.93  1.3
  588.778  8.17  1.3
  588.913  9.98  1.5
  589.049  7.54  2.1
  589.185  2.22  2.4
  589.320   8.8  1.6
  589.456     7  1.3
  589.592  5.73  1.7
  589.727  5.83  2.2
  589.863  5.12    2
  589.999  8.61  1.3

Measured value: 0.11 mag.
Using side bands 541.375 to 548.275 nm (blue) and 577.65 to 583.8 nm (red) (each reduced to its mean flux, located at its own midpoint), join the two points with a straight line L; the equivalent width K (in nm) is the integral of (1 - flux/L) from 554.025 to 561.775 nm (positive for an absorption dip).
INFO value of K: 0.76 nm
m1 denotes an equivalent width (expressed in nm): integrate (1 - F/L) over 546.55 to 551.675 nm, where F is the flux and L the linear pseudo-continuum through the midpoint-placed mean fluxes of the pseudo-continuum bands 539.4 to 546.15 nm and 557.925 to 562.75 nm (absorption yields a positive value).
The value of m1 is 0.54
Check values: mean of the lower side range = 15.9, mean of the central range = 13.9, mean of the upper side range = 14.9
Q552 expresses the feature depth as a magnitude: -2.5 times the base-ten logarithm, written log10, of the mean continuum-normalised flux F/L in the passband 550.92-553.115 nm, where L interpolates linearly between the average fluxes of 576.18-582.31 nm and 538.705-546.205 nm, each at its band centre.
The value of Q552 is 0.22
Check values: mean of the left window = 16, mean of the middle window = 13.7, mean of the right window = 18.9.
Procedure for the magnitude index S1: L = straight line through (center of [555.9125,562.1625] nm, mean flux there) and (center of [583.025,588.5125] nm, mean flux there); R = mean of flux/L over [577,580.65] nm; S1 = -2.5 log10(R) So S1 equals -0.22 mag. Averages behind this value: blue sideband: 15.1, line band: 19.4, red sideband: 16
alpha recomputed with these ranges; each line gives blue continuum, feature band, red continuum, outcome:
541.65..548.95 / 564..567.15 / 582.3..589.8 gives -0.05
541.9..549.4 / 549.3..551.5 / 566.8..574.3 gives 0.13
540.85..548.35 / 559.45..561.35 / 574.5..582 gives 0.17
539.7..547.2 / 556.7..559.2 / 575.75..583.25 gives 0.06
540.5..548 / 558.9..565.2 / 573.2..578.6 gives 0.15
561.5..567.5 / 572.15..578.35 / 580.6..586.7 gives -0.08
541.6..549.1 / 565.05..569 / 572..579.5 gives 0.09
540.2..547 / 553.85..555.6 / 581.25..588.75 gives 0.12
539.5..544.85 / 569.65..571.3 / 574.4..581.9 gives 0.04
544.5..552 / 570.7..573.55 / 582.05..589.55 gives -0.21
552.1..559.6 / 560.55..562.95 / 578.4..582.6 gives 0.16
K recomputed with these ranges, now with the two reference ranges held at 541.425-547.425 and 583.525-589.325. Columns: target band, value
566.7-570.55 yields -0.256 nm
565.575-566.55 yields -0.114 nm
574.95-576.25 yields -0.334 nm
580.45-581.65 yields -0.484 nm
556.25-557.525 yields 0.051 nm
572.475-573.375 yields -0.164 nm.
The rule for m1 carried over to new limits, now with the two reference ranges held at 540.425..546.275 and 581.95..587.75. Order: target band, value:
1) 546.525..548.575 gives 0.28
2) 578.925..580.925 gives -0.38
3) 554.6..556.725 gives 0.16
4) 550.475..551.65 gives 0.22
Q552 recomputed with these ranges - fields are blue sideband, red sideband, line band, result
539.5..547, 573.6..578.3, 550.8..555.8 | 0.17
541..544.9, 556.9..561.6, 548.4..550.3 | 0.10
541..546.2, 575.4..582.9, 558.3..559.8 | 0.04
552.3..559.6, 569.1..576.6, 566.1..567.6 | 0.11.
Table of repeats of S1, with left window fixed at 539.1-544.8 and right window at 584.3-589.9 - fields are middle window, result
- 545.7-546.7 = 0.286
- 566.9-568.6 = -0.052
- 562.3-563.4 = 0.115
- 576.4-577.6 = -0.176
